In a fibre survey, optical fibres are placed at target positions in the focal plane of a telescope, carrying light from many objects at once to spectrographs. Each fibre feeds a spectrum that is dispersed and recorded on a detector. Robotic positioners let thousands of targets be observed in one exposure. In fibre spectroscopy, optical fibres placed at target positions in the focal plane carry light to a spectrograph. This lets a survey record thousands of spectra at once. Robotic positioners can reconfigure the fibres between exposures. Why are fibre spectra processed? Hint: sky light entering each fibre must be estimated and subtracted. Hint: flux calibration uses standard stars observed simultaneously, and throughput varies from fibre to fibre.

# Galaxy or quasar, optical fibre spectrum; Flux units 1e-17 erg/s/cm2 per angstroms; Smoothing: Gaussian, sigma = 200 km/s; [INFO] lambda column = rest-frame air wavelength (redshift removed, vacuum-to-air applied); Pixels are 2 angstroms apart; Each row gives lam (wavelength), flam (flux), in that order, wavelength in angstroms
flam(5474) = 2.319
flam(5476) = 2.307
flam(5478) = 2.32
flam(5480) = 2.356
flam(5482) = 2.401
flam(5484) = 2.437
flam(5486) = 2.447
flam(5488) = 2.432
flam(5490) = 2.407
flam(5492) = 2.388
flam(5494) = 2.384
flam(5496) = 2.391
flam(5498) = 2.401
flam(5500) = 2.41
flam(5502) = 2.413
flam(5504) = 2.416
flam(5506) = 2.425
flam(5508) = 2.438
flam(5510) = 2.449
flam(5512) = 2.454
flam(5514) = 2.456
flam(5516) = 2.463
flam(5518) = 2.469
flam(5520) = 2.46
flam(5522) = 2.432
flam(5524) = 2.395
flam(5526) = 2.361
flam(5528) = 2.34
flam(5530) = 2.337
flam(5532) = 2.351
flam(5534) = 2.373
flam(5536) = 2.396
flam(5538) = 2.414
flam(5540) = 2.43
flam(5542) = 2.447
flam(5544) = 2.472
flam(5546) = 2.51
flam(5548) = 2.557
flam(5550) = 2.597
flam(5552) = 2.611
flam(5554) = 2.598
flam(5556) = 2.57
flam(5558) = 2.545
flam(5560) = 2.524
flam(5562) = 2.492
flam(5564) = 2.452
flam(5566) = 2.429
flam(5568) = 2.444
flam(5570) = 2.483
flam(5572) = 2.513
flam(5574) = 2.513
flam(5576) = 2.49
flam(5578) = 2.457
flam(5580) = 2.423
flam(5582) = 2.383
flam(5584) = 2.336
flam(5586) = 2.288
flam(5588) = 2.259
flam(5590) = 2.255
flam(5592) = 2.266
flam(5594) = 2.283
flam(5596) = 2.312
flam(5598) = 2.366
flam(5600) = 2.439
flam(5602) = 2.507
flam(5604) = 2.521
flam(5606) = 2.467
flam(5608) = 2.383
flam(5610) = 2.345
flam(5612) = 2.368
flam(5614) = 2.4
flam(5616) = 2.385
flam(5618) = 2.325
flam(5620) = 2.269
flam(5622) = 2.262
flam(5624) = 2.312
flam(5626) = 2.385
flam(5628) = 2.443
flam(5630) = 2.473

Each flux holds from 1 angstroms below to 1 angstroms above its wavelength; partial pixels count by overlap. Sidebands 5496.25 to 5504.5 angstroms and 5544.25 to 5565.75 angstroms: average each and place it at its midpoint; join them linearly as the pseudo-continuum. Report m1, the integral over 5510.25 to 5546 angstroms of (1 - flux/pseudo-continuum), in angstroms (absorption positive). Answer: 0.8 angstroms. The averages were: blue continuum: 2.41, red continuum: 2.54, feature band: 2.42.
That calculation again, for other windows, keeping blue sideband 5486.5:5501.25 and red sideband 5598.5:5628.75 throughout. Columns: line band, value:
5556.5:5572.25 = -0.61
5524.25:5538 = 0.19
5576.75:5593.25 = 0.38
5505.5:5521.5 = -0.34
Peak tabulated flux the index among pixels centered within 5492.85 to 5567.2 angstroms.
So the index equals 2.611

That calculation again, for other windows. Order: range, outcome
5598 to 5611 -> 2.521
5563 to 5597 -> 2.513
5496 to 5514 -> 2.456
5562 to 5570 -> 2.492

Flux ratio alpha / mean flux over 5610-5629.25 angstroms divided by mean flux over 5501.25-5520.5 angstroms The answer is 1.0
